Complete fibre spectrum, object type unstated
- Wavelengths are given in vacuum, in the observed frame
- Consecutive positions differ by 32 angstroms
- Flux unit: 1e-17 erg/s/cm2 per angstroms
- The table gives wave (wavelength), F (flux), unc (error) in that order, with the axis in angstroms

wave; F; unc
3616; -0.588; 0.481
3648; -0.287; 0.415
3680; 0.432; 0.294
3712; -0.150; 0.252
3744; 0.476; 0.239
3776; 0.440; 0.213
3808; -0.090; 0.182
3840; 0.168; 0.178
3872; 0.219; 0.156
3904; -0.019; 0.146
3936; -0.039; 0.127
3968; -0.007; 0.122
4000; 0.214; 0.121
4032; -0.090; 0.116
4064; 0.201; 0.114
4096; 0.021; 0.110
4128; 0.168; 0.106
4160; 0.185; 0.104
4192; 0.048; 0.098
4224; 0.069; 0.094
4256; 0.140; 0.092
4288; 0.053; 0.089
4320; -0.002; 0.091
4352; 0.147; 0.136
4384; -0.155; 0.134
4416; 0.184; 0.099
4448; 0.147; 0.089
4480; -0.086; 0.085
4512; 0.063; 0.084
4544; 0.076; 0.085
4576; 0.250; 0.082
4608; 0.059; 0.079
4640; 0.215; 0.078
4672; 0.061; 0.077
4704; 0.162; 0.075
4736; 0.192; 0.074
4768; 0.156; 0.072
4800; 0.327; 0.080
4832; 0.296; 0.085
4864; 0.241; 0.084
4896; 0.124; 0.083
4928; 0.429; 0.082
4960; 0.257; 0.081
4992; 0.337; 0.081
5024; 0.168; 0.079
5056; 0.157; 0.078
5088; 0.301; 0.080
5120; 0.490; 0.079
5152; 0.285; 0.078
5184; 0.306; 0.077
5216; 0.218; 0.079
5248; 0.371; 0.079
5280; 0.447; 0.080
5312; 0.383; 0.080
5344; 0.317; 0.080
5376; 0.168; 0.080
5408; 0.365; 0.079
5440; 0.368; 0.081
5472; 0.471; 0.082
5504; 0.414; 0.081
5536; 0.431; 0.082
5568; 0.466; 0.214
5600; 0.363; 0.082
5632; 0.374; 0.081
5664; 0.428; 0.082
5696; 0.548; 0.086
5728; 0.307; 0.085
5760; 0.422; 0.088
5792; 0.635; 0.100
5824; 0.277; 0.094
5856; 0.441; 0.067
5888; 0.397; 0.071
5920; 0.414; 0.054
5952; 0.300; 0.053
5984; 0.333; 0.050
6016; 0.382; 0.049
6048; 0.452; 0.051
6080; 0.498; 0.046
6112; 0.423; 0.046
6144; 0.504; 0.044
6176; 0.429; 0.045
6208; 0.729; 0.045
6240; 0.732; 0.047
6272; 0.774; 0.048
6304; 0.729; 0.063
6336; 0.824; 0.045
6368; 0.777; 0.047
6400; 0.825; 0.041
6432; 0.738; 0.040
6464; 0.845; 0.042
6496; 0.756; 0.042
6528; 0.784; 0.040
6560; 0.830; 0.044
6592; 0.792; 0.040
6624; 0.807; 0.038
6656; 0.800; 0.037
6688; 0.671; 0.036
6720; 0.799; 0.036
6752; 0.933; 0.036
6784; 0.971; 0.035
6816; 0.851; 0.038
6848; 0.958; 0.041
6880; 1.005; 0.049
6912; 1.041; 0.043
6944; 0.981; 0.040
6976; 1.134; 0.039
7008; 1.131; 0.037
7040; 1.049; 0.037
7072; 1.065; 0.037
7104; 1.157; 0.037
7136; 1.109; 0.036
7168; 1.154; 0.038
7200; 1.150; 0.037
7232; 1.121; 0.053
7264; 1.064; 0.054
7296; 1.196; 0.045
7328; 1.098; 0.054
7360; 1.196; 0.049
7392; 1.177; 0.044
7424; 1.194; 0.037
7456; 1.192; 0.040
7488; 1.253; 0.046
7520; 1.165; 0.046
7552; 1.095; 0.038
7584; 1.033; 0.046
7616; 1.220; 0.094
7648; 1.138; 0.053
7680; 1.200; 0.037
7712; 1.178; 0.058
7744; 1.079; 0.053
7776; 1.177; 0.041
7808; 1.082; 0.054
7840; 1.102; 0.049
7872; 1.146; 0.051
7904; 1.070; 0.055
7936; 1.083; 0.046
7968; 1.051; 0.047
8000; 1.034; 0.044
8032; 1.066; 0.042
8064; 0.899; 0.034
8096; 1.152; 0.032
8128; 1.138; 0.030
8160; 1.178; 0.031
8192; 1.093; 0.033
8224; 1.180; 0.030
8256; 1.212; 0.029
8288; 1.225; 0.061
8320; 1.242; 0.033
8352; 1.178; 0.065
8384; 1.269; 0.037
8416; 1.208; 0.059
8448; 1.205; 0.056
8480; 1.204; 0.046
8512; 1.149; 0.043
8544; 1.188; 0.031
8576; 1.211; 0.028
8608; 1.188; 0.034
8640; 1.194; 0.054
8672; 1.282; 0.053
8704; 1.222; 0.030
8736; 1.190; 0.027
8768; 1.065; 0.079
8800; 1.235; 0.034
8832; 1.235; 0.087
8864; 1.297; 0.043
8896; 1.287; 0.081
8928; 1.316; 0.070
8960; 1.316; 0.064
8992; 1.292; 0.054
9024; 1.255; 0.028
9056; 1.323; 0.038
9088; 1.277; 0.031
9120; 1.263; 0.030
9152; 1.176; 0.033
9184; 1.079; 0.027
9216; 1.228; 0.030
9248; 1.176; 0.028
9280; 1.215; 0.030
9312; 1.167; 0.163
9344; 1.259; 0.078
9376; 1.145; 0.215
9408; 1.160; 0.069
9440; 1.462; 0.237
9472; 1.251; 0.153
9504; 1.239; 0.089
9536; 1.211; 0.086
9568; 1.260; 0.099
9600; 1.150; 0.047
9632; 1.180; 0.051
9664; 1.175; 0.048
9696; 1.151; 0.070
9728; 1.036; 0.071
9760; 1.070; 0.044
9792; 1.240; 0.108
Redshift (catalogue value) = 0.556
